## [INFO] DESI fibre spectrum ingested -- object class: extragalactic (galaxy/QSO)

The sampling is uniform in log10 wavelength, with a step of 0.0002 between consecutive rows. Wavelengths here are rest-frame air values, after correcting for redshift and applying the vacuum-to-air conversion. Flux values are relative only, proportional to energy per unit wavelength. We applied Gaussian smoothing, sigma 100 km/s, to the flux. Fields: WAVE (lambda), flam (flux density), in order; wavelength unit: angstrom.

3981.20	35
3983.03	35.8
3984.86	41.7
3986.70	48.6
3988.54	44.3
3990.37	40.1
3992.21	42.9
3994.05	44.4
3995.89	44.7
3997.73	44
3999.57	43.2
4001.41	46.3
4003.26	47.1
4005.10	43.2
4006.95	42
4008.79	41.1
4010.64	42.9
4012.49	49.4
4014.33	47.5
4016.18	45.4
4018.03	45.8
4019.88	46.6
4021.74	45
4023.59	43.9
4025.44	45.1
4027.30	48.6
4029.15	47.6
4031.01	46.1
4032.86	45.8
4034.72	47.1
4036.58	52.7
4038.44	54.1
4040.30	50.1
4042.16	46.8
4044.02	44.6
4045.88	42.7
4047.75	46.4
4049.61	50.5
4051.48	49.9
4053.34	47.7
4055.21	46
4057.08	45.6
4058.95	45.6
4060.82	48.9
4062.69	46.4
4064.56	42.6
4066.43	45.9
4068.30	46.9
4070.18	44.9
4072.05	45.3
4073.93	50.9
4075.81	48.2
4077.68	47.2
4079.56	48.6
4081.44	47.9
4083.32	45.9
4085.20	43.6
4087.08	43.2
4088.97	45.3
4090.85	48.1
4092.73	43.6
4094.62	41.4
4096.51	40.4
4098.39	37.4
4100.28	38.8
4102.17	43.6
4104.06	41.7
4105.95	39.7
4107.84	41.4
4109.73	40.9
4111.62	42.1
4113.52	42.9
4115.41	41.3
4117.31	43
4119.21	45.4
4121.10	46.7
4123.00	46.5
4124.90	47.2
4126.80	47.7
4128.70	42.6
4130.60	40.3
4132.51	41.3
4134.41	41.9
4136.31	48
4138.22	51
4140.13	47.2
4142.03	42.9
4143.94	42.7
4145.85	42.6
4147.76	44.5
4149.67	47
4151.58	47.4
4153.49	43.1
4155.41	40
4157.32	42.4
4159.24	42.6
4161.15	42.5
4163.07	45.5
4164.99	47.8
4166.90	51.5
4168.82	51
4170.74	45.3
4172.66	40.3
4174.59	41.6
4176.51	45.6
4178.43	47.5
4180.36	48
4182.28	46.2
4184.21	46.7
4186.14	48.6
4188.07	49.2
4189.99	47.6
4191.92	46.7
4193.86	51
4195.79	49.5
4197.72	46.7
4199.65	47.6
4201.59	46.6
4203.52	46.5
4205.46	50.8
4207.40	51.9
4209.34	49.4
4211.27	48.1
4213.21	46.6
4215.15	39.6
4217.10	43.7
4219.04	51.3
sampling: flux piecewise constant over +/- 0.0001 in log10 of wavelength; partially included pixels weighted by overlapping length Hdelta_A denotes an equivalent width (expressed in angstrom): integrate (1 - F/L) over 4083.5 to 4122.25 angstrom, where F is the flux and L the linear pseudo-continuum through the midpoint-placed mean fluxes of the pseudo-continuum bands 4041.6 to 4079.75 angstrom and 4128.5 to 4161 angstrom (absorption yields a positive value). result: 2.32 angstrom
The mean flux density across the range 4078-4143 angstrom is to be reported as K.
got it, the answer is 43.8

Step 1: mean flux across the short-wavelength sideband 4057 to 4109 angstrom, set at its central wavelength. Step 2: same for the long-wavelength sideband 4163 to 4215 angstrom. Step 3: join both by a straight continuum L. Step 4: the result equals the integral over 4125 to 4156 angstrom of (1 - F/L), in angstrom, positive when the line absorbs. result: 1.1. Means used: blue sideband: 44.6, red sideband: 47.5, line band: 44.5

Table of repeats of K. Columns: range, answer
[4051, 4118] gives 44.5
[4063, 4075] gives 46.1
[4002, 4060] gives 46.5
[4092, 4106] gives 40.8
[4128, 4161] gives 43.9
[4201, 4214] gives 48.7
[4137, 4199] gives 46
